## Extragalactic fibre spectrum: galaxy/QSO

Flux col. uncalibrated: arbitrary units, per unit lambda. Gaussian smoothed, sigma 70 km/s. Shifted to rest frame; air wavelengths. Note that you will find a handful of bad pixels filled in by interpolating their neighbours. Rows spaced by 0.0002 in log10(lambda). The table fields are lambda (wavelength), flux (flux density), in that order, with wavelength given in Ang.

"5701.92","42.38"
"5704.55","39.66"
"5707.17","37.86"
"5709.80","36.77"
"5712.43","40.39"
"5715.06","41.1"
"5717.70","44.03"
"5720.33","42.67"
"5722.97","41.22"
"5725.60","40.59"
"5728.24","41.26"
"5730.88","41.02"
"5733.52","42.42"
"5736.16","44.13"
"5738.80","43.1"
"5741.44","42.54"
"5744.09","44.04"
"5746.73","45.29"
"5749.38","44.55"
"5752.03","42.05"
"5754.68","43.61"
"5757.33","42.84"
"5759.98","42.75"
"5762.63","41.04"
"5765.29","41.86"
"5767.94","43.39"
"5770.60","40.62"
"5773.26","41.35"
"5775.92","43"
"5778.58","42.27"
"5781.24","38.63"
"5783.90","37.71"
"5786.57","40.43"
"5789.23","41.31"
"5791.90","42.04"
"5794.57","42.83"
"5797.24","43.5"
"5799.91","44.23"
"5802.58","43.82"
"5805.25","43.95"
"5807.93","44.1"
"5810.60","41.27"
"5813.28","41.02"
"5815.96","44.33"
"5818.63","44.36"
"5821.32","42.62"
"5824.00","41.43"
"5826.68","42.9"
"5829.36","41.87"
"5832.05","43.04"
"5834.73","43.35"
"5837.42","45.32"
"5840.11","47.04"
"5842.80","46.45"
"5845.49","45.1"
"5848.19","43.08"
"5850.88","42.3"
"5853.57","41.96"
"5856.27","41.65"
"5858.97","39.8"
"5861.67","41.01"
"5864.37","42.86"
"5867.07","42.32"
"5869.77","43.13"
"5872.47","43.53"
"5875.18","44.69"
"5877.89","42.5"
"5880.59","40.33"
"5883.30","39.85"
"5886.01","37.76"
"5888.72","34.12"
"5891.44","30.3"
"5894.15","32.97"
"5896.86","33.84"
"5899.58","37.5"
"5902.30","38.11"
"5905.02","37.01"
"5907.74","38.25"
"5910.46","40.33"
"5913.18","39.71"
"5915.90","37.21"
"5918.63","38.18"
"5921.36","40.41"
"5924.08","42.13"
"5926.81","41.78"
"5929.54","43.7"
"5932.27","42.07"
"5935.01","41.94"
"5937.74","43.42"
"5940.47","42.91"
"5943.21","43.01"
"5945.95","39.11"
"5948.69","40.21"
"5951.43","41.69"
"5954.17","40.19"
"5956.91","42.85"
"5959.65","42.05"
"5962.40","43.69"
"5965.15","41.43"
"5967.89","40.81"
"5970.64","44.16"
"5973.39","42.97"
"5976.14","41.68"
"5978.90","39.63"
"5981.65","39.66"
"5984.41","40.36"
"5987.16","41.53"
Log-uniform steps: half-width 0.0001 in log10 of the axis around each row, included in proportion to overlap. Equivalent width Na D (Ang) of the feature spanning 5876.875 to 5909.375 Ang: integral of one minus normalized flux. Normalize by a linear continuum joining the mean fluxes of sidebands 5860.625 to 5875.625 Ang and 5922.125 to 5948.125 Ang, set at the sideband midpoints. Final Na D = 4.4 Ang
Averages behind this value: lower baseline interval 42.9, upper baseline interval 42.1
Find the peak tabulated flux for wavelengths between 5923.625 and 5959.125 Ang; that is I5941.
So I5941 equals 43.7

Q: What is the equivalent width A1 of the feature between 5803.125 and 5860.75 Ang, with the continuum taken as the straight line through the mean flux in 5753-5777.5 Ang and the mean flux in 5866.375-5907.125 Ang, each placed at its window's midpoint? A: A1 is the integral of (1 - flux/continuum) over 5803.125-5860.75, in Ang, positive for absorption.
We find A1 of -4.3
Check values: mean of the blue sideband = 42.3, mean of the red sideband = 38.5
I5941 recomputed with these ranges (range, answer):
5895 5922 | 40.41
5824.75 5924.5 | 47.04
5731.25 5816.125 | 45.29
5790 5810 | 44.23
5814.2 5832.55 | 44.36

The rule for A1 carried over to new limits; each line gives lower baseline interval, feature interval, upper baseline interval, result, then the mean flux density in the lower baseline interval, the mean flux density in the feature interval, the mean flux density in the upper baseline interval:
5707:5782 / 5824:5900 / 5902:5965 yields 0.41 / 42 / 41.1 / 40.9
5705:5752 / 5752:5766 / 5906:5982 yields -0.20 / 41.9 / 42.4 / 41.3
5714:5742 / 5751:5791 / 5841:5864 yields 0.81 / 42.2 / 41.5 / 42.8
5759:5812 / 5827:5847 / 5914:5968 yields -1.28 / 42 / 44.5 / 41.4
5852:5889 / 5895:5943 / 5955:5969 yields 2.11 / 41.3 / 39.9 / 42.1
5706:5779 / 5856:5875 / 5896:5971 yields -0.50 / 42.1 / 42.2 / 40.6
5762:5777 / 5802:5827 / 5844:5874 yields -0.47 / 41.9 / 43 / 42.5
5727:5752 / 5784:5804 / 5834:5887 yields 0.29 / 43.1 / 42.3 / 42.7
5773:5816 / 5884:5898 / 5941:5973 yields 2.62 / 42.1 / 34.1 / 41.8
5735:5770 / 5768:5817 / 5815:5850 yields 1.64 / 43.1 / 42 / 43.9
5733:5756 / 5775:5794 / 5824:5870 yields 1.13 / 43.6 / 40.8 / 43.1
